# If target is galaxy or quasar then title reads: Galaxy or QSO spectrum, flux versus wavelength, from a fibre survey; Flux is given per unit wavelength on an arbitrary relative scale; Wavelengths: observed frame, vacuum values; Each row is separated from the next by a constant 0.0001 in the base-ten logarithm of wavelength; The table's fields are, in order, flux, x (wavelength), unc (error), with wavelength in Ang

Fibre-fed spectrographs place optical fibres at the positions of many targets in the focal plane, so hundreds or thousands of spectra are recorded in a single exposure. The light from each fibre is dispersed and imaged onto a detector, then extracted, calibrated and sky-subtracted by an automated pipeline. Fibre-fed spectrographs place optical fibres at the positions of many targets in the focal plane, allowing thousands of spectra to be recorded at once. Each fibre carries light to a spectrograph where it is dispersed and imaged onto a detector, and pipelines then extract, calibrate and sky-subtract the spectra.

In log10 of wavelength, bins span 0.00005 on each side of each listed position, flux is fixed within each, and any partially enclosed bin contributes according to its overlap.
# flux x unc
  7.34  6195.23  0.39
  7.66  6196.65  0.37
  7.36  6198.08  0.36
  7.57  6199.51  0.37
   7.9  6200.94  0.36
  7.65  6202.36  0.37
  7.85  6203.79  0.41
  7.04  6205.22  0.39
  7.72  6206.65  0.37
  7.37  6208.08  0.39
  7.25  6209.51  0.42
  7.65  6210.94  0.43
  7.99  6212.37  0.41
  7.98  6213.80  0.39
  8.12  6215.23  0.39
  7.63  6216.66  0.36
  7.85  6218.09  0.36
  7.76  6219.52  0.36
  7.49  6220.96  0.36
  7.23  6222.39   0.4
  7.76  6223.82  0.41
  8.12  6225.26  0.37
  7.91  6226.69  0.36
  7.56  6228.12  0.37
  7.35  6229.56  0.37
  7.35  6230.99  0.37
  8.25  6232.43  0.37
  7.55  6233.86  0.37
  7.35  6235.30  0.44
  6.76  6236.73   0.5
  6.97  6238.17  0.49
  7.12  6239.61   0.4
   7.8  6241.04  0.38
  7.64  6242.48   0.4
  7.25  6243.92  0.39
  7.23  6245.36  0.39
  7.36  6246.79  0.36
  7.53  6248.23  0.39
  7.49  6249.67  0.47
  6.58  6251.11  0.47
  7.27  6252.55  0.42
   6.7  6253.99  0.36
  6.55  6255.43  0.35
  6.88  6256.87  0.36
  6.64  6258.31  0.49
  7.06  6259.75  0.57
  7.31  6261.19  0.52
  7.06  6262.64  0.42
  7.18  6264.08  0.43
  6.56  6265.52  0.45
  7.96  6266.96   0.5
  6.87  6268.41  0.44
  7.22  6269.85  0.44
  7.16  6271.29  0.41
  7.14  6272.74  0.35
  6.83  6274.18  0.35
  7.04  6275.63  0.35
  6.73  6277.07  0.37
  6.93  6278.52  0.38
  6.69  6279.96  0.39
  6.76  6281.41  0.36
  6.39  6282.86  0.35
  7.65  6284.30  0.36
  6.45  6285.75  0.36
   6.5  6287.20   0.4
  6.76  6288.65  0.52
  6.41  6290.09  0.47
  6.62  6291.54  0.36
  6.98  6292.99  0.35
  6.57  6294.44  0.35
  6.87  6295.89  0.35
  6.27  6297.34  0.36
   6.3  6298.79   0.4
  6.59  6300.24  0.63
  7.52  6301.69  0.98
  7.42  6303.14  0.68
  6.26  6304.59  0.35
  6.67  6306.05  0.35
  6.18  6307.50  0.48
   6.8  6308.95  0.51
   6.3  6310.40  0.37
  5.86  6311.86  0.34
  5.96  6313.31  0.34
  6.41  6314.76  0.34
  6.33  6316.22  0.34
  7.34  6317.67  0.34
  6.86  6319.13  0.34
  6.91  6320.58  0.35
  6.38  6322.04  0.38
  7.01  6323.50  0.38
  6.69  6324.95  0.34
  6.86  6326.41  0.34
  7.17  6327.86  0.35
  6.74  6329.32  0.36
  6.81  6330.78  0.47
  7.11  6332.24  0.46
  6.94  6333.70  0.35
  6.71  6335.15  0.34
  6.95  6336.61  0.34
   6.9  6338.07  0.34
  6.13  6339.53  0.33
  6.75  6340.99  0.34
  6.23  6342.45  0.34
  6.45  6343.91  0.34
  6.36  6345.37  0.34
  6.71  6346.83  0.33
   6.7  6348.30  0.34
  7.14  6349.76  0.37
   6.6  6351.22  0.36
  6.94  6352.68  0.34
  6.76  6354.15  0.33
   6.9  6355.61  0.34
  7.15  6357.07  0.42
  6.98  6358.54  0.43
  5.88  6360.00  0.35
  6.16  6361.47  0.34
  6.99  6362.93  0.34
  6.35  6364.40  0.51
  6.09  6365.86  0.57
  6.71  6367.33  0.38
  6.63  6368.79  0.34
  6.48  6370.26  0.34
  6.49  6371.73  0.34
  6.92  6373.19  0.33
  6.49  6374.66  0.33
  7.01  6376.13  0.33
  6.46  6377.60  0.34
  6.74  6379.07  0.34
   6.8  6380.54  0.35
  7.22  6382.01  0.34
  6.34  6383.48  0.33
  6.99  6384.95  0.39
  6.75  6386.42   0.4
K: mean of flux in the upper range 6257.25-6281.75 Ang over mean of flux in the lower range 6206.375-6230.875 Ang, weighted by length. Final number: 0.91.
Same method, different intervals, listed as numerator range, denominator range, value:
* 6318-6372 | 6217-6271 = 0.92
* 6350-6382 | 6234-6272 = 0.93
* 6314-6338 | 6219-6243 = 0.91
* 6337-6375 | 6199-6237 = 0.87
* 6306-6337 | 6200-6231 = 0.87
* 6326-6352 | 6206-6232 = 0.88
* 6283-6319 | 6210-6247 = 0.87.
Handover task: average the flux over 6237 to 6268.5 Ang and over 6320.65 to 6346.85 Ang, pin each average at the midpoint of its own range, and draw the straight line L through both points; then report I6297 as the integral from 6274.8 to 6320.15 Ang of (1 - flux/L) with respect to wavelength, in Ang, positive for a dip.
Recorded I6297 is 1.6 Ang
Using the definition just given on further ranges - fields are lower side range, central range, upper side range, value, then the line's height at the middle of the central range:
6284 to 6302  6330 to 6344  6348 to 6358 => 0.3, 6.84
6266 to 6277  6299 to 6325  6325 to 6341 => 1.1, 6.93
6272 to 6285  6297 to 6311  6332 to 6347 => 0.3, 6.8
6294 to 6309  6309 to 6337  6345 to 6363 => -0.1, 6.69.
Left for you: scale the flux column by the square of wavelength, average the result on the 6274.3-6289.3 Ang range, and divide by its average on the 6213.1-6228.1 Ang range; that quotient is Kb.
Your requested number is 0.89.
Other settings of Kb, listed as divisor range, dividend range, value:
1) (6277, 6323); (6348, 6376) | 1.02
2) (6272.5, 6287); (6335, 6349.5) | 0.98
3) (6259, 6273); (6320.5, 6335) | 0.98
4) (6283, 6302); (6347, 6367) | 1.01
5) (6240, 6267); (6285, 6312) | 0.94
